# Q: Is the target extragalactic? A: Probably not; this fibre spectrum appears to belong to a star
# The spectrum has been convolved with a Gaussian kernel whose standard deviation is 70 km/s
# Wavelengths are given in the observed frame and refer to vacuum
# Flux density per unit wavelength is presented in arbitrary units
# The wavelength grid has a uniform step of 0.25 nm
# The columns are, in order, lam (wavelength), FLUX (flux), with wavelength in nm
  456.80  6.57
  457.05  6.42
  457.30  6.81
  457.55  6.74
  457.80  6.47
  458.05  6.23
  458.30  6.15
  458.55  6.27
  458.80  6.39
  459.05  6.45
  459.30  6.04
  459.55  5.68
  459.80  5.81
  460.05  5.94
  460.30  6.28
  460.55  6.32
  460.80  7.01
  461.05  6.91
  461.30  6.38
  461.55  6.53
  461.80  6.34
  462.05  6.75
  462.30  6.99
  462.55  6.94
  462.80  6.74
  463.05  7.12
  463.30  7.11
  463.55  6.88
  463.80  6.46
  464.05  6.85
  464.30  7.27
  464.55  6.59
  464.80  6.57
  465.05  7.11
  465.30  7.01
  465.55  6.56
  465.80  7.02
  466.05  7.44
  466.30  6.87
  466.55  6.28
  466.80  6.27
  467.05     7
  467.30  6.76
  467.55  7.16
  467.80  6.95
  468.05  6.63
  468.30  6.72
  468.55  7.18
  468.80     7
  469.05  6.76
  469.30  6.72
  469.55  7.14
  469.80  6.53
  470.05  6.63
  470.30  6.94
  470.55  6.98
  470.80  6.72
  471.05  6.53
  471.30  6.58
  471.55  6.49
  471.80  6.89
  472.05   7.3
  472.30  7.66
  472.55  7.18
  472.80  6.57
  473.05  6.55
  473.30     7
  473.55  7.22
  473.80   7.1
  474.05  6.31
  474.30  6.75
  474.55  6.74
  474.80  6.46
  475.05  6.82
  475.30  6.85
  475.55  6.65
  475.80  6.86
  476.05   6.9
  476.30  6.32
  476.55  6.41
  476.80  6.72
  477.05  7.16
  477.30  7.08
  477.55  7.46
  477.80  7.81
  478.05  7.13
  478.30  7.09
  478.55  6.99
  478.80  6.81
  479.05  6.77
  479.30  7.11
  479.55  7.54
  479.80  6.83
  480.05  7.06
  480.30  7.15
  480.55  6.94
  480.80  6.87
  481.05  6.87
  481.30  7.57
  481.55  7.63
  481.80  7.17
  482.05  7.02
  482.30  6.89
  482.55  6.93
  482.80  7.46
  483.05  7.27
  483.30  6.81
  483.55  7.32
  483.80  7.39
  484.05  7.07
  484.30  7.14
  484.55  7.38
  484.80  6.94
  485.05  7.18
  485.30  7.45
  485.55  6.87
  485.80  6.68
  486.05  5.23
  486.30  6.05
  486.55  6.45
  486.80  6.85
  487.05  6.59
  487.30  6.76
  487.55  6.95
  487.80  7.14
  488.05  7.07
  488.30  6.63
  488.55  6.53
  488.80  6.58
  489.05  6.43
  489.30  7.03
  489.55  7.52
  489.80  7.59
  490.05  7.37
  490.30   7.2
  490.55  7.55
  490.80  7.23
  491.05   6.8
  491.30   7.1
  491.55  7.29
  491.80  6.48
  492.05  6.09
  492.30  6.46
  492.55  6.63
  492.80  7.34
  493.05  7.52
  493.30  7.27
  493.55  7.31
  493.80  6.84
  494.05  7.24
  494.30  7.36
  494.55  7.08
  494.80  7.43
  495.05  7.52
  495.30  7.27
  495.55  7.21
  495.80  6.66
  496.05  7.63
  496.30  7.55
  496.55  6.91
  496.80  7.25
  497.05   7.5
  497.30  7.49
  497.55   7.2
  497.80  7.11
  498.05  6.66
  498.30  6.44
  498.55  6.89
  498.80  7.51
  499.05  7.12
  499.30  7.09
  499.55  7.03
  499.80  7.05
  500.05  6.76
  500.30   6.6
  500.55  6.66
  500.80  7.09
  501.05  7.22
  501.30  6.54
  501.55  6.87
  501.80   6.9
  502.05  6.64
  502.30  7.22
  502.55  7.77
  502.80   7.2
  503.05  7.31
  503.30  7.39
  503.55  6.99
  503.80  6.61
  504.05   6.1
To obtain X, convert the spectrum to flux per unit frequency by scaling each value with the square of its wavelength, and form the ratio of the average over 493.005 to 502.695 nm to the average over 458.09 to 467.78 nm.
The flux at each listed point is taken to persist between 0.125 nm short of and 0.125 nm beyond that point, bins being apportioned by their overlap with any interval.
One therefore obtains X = 1.24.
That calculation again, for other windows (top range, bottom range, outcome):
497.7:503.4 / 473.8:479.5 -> 1.12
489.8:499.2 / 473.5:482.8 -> 1.09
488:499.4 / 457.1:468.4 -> 1.21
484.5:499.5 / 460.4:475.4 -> 1.14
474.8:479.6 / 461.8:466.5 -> 1.07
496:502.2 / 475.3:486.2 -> 1.08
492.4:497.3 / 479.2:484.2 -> 1.07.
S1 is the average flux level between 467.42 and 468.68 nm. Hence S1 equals 6.93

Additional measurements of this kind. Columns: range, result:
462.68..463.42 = 6.99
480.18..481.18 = 6.96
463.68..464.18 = 6.66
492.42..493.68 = 7.21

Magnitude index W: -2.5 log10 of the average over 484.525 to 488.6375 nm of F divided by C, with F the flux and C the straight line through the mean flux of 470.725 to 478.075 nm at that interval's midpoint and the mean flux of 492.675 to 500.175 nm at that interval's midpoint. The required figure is 0.048 mag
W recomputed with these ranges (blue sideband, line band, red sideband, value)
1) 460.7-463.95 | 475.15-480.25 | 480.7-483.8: 0.01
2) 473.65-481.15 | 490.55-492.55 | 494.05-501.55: 0.04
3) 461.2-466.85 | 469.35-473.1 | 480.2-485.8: 0.01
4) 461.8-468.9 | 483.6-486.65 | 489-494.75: 0.03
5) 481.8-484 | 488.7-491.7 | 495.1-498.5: 0.00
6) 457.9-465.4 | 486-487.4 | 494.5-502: 0.09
